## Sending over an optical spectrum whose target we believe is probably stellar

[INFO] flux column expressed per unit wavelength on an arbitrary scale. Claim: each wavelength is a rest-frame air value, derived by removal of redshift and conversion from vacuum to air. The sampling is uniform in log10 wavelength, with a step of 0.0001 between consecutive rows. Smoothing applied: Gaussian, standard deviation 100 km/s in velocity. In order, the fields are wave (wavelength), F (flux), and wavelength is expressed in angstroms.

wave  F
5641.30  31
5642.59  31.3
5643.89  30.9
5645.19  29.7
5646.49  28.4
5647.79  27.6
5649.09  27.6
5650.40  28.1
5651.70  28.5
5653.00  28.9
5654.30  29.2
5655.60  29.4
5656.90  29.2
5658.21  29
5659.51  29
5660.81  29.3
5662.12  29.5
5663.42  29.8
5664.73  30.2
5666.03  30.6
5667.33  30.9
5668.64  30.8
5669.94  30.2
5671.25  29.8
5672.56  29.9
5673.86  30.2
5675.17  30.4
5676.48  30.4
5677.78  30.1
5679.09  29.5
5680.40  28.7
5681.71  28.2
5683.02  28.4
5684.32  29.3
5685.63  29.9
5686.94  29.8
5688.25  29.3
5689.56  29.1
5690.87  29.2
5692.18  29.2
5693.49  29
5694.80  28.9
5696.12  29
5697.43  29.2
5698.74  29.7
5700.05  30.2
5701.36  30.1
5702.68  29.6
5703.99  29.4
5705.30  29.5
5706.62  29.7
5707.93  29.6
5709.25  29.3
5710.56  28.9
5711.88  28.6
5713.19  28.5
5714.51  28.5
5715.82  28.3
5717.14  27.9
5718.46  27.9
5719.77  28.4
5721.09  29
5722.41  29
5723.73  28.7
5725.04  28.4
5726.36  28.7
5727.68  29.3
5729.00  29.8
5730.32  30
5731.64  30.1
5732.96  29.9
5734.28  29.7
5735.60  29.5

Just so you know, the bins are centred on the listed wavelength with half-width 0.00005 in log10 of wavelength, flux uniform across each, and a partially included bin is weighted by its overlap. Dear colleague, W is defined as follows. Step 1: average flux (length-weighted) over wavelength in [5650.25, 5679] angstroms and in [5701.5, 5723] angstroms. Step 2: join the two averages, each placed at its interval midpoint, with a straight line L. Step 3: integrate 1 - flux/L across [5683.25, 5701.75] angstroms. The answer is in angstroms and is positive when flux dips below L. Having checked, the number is -0.1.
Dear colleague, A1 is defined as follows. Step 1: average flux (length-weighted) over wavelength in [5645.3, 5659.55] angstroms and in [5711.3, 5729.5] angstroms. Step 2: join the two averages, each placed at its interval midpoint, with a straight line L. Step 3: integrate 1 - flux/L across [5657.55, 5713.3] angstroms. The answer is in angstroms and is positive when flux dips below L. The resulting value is -1.8 angstroms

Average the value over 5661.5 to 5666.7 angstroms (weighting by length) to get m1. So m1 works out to 30.1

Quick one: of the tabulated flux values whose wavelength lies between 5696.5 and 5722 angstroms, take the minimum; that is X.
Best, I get 27.9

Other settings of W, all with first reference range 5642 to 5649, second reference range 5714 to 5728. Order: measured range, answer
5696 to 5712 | -0.4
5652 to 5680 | -0.6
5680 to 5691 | -0.1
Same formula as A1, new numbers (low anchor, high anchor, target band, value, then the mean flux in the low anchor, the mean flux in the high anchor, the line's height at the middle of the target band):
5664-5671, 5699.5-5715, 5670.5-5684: 0.3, 30.5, 29.3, 30.2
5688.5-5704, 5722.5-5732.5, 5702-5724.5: 0.4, 29.4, 29.3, 29.3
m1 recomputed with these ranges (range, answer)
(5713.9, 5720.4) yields 28.2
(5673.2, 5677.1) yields 30.3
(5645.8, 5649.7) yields 27.9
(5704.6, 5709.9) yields 29.5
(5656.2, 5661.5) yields 29.1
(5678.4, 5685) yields 28.8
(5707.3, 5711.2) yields 29.3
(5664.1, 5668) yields 30.6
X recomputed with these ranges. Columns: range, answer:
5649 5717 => 27.6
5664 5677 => 29.8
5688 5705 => 28.9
